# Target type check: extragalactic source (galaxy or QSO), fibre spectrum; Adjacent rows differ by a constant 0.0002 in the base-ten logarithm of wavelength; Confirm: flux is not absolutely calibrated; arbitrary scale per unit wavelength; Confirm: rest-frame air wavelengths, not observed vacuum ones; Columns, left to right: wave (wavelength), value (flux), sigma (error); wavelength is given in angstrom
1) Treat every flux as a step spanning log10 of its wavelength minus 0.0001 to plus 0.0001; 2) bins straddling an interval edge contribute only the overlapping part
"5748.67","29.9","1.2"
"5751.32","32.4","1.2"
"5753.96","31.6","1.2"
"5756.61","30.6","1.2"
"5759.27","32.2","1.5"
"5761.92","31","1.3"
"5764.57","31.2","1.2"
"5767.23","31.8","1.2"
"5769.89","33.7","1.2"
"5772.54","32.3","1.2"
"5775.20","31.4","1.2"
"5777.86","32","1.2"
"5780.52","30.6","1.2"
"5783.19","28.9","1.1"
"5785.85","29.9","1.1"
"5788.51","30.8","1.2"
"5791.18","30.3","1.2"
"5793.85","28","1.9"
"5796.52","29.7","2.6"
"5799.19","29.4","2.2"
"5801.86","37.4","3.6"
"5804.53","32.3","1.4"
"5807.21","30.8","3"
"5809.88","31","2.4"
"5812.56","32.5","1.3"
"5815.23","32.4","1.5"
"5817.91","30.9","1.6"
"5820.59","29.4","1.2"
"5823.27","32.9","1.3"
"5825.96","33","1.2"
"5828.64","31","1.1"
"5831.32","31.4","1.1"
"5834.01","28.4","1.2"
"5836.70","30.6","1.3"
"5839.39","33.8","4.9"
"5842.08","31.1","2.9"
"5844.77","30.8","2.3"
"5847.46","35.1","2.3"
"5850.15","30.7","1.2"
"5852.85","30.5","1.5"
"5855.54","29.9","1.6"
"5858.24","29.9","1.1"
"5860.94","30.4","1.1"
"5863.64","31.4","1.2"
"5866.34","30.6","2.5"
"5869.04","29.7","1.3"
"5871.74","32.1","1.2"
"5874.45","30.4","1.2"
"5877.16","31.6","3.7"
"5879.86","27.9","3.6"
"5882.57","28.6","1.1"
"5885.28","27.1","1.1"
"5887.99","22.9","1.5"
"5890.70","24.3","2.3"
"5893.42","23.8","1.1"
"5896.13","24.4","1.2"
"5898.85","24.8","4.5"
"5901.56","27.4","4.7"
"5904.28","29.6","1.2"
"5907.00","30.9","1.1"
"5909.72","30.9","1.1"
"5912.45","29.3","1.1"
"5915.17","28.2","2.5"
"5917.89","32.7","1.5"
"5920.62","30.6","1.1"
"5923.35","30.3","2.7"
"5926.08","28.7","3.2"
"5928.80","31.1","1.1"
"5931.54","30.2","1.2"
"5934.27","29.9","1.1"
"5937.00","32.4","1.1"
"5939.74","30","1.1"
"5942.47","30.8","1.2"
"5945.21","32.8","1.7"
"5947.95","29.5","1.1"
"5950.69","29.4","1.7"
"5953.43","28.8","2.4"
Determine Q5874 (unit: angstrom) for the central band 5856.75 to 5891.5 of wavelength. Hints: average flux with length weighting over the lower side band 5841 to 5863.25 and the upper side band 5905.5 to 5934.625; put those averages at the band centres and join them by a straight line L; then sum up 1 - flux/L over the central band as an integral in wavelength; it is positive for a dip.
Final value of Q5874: 2.0 angstrom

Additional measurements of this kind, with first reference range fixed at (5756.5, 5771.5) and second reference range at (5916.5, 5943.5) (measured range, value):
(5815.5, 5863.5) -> 0.18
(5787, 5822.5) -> 0.44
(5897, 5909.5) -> 1.05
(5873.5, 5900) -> 3.81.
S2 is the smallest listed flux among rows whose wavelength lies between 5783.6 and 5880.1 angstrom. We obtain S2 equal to 27.9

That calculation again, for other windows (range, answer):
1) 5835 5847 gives 30.6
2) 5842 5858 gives 29.9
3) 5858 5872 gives 29.7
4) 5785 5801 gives 28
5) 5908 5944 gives 28.2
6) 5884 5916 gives 22.9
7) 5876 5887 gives 27.1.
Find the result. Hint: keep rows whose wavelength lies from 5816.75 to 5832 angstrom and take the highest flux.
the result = 33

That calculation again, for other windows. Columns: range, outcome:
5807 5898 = 35.1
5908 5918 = 32.7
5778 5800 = 30.8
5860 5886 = 32.1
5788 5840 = 37.4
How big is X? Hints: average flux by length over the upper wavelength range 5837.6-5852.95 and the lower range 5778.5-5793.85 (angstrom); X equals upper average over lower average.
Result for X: 1.07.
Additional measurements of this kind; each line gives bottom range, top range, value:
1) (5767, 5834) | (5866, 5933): 0.92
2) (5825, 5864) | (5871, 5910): 0.89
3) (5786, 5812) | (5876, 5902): 0.84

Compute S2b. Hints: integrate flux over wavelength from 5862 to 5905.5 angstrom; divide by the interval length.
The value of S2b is 27.9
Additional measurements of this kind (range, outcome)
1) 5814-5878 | 31.2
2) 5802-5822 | 31.7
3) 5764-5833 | 31.3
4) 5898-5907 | 28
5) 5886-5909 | 26.2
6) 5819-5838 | 30.9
